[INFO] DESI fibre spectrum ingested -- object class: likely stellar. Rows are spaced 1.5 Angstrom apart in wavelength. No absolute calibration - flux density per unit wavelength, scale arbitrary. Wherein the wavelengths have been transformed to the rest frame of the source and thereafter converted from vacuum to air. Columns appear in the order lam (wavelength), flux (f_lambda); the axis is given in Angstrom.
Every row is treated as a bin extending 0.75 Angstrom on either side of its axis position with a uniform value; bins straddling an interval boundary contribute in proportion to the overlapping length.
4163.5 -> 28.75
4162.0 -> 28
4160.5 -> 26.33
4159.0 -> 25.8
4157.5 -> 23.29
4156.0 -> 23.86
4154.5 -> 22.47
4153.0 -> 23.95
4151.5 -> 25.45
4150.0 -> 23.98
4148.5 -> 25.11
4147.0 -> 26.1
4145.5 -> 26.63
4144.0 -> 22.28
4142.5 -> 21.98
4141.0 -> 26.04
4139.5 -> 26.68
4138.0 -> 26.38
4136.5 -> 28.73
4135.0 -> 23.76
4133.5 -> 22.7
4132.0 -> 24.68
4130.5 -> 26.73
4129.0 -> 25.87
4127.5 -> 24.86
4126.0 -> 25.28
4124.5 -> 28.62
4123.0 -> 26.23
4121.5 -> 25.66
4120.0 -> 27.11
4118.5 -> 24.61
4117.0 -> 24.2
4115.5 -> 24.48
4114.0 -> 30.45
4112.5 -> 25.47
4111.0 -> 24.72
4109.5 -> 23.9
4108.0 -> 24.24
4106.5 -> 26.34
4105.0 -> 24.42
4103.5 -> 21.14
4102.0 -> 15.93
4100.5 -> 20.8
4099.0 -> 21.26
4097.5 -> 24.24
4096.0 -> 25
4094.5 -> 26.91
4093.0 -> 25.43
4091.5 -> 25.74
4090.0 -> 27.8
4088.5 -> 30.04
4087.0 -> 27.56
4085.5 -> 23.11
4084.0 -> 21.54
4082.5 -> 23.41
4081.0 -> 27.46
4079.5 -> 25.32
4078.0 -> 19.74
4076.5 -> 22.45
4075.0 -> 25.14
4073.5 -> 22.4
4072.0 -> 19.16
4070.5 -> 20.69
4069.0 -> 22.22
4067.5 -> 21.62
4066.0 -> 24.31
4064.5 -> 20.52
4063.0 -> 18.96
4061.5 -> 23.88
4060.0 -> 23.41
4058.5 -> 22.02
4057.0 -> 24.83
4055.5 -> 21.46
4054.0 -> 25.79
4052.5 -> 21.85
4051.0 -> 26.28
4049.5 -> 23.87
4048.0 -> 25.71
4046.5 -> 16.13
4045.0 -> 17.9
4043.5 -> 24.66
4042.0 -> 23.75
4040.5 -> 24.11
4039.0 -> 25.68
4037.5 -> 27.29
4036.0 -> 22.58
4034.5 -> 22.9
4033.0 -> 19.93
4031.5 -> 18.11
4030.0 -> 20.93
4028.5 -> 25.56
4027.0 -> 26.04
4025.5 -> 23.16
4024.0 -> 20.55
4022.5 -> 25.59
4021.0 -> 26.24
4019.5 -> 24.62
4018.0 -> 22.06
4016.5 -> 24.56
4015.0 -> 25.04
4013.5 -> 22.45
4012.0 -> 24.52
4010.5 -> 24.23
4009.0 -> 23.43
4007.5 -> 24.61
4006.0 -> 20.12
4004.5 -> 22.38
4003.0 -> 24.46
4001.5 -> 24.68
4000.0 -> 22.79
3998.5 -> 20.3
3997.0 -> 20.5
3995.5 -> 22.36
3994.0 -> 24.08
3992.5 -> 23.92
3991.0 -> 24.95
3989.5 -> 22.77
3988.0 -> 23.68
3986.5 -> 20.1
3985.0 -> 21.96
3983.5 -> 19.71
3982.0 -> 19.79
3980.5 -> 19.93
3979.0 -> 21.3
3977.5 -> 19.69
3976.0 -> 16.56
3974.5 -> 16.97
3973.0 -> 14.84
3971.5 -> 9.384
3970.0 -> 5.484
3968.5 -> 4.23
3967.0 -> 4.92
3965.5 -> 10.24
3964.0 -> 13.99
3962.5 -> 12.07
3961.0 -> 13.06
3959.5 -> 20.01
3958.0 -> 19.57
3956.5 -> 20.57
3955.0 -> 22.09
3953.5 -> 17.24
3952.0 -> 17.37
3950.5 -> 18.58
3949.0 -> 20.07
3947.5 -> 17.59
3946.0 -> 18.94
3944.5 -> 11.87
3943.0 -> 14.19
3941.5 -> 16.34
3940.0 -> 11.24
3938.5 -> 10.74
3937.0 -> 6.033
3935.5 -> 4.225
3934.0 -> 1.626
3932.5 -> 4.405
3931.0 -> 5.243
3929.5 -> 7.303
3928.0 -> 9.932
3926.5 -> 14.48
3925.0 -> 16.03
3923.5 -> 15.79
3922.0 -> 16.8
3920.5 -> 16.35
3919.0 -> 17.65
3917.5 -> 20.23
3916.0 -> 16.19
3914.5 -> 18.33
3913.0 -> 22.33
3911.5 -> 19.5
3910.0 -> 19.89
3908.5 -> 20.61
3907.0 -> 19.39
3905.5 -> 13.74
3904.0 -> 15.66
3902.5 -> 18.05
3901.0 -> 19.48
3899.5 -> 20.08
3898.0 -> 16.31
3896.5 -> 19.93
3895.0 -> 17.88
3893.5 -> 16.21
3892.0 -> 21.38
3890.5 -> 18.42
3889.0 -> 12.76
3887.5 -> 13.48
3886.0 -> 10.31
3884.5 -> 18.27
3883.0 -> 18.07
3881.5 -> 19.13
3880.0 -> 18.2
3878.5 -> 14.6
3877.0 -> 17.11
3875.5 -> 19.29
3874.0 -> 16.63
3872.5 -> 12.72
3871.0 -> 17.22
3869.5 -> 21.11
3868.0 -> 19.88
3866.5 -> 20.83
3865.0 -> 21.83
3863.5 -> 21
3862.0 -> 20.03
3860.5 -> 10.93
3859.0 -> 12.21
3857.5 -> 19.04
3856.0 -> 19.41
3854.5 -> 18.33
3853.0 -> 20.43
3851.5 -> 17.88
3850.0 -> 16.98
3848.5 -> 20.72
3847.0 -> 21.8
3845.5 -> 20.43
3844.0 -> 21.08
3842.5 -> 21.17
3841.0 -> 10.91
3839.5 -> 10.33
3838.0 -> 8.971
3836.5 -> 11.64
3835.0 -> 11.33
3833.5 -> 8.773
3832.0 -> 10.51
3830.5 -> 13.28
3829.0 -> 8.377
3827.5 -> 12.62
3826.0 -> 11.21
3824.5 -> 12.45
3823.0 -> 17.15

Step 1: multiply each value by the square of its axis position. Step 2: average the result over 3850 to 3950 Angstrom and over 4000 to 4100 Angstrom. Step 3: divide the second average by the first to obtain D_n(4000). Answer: 1.6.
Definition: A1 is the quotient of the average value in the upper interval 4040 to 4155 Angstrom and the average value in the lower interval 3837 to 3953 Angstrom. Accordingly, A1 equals 1.5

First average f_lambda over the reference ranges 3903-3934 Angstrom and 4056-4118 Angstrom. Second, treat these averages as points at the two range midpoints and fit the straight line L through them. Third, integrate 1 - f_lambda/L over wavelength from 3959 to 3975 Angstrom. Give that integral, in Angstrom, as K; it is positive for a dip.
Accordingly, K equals 5.9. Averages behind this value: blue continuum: 15.2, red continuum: 23.7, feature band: 11.2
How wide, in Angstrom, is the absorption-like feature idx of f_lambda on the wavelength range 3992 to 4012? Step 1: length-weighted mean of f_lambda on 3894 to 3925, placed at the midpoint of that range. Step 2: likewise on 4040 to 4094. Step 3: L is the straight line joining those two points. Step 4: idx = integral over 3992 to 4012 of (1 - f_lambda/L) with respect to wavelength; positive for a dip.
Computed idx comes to -1.7 Angstrom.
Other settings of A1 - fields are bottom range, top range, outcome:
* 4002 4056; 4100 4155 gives 1.07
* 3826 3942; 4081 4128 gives 1.59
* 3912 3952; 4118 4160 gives 1.84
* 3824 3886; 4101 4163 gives 1.54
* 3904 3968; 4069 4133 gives 1.67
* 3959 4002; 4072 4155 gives 1.40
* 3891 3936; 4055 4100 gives 1.51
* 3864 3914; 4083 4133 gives 1.39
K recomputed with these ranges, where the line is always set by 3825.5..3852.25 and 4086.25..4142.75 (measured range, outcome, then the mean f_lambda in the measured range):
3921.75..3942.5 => 9.3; 9.9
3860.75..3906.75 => -4.3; 17.6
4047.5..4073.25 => 0.4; 22.7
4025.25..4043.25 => -1.1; 23.4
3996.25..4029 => -3.6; 23.5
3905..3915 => -1.2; 19.3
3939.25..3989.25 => 7.9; 16.2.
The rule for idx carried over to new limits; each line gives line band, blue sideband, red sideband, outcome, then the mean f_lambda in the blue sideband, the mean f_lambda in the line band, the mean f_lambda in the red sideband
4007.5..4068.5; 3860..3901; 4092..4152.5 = -2.4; 17.6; 23.2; 24.9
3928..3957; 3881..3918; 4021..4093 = 9.9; 17.8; 12.8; 23.3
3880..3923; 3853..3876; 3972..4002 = 2.8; 18.1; 17.7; 20.9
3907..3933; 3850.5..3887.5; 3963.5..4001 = 3.1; 17.6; 15.6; 17.8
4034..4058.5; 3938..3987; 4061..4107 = -2.8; 15.8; 23.4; 23.4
